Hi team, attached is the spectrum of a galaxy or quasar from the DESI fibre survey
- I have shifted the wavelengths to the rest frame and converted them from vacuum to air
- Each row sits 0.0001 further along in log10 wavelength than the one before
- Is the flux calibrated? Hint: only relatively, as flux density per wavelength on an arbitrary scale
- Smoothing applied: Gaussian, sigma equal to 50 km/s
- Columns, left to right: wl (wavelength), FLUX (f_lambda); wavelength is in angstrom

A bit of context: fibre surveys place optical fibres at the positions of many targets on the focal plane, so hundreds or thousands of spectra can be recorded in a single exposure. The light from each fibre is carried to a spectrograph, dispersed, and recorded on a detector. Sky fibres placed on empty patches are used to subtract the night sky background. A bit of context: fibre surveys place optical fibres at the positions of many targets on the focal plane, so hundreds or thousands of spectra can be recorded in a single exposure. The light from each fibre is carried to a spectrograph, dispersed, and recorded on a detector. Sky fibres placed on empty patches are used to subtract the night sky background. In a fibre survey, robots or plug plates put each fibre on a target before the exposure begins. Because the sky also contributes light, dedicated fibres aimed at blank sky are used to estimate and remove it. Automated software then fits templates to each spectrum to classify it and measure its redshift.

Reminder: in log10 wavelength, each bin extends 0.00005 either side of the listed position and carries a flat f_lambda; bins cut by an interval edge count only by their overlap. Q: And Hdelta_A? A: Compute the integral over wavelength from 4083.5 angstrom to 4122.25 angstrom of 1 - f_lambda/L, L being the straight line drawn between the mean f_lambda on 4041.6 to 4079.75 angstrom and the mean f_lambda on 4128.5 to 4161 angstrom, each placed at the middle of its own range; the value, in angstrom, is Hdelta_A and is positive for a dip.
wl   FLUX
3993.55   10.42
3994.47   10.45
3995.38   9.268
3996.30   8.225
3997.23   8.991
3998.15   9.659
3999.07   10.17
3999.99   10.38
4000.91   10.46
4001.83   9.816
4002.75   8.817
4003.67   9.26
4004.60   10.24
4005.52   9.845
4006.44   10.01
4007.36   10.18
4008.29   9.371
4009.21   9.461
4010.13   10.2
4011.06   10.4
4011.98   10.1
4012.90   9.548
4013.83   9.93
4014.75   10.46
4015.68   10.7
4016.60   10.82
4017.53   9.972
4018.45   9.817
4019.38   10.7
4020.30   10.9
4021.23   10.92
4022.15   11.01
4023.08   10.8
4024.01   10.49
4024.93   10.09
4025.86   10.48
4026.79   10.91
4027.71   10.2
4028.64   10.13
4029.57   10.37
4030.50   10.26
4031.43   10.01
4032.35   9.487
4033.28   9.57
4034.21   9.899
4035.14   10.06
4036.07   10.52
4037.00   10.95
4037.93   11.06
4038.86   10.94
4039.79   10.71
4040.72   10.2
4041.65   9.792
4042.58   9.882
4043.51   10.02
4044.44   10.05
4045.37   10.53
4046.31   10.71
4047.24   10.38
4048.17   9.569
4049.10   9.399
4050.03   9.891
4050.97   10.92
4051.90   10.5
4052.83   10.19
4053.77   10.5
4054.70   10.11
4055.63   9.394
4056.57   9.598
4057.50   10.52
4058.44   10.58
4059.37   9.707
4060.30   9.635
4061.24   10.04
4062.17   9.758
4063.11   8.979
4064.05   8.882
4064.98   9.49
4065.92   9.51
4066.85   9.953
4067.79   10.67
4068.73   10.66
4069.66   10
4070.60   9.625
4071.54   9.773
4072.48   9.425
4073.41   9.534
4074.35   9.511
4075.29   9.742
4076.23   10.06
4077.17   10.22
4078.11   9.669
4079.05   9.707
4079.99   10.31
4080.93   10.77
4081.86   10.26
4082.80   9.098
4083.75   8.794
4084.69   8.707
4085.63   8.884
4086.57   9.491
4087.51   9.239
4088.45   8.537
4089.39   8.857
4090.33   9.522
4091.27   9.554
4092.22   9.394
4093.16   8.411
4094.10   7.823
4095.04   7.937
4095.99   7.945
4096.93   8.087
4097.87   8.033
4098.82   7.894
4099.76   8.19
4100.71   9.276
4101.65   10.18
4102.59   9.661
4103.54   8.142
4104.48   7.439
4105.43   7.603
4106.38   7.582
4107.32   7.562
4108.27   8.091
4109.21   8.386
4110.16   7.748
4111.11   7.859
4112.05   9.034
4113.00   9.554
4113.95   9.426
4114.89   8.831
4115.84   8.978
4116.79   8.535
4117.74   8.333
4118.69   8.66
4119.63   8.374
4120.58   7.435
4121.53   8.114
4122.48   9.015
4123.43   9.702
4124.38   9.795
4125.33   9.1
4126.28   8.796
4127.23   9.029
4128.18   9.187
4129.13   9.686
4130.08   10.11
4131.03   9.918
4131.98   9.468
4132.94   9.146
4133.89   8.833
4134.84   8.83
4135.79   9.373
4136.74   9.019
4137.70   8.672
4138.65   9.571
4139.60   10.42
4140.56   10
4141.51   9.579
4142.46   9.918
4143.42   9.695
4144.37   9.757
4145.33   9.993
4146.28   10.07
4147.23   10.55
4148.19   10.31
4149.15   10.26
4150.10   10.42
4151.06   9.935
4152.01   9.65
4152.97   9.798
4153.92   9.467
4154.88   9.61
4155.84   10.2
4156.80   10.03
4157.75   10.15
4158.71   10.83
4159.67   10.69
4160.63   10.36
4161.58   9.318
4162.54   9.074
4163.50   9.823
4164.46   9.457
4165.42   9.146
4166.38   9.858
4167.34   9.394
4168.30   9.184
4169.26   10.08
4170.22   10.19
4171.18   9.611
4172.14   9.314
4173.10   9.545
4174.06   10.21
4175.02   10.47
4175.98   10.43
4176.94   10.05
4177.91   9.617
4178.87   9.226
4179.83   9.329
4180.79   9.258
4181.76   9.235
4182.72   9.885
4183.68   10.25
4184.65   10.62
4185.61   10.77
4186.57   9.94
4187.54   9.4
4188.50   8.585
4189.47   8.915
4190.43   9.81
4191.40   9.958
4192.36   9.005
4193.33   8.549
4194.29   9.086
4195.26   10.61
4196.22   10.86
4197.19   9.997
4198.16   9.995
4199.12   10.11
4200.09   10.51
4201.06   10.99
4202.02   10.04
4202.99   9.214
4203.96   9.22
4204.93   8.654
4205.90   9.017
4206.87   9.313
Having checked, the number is 5.3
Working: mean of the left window 9.93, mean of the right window 9.83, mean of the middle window 8.54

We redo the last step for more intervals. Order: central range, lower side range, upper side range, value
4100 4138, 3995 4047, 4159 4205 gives 4.2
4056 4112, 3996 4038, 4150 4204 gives 4.7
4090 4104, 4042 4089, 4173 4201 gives 1.7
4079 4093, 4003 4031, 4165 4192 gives 0.9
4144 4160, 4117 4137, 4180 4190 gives -1.3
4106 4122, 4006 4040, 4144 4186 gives 2.6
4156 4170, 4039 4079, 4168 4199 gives -0.1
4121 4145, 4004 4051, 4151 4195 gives 1.2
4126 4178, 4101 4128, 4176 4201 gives -3.1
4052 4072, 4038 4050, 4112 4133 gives 0.1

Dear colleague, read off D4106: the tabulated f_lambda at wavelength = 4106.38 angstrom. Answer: 7.582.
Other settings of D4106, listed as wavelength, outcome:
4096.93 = 8.087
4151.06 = 9.935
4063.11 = 8.979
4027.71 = 10.2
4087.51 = 9.239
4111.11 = 7.859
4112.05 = 9.034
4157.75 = 10.15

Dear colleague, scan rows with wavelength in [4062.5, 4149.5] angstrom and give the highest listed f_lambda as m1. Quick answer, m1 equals 10.77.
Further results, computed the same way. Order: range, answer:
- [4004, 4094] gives 11.06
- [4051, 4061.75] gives 10.58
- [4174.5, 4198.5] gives 10.86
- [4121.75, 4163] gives 10.83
